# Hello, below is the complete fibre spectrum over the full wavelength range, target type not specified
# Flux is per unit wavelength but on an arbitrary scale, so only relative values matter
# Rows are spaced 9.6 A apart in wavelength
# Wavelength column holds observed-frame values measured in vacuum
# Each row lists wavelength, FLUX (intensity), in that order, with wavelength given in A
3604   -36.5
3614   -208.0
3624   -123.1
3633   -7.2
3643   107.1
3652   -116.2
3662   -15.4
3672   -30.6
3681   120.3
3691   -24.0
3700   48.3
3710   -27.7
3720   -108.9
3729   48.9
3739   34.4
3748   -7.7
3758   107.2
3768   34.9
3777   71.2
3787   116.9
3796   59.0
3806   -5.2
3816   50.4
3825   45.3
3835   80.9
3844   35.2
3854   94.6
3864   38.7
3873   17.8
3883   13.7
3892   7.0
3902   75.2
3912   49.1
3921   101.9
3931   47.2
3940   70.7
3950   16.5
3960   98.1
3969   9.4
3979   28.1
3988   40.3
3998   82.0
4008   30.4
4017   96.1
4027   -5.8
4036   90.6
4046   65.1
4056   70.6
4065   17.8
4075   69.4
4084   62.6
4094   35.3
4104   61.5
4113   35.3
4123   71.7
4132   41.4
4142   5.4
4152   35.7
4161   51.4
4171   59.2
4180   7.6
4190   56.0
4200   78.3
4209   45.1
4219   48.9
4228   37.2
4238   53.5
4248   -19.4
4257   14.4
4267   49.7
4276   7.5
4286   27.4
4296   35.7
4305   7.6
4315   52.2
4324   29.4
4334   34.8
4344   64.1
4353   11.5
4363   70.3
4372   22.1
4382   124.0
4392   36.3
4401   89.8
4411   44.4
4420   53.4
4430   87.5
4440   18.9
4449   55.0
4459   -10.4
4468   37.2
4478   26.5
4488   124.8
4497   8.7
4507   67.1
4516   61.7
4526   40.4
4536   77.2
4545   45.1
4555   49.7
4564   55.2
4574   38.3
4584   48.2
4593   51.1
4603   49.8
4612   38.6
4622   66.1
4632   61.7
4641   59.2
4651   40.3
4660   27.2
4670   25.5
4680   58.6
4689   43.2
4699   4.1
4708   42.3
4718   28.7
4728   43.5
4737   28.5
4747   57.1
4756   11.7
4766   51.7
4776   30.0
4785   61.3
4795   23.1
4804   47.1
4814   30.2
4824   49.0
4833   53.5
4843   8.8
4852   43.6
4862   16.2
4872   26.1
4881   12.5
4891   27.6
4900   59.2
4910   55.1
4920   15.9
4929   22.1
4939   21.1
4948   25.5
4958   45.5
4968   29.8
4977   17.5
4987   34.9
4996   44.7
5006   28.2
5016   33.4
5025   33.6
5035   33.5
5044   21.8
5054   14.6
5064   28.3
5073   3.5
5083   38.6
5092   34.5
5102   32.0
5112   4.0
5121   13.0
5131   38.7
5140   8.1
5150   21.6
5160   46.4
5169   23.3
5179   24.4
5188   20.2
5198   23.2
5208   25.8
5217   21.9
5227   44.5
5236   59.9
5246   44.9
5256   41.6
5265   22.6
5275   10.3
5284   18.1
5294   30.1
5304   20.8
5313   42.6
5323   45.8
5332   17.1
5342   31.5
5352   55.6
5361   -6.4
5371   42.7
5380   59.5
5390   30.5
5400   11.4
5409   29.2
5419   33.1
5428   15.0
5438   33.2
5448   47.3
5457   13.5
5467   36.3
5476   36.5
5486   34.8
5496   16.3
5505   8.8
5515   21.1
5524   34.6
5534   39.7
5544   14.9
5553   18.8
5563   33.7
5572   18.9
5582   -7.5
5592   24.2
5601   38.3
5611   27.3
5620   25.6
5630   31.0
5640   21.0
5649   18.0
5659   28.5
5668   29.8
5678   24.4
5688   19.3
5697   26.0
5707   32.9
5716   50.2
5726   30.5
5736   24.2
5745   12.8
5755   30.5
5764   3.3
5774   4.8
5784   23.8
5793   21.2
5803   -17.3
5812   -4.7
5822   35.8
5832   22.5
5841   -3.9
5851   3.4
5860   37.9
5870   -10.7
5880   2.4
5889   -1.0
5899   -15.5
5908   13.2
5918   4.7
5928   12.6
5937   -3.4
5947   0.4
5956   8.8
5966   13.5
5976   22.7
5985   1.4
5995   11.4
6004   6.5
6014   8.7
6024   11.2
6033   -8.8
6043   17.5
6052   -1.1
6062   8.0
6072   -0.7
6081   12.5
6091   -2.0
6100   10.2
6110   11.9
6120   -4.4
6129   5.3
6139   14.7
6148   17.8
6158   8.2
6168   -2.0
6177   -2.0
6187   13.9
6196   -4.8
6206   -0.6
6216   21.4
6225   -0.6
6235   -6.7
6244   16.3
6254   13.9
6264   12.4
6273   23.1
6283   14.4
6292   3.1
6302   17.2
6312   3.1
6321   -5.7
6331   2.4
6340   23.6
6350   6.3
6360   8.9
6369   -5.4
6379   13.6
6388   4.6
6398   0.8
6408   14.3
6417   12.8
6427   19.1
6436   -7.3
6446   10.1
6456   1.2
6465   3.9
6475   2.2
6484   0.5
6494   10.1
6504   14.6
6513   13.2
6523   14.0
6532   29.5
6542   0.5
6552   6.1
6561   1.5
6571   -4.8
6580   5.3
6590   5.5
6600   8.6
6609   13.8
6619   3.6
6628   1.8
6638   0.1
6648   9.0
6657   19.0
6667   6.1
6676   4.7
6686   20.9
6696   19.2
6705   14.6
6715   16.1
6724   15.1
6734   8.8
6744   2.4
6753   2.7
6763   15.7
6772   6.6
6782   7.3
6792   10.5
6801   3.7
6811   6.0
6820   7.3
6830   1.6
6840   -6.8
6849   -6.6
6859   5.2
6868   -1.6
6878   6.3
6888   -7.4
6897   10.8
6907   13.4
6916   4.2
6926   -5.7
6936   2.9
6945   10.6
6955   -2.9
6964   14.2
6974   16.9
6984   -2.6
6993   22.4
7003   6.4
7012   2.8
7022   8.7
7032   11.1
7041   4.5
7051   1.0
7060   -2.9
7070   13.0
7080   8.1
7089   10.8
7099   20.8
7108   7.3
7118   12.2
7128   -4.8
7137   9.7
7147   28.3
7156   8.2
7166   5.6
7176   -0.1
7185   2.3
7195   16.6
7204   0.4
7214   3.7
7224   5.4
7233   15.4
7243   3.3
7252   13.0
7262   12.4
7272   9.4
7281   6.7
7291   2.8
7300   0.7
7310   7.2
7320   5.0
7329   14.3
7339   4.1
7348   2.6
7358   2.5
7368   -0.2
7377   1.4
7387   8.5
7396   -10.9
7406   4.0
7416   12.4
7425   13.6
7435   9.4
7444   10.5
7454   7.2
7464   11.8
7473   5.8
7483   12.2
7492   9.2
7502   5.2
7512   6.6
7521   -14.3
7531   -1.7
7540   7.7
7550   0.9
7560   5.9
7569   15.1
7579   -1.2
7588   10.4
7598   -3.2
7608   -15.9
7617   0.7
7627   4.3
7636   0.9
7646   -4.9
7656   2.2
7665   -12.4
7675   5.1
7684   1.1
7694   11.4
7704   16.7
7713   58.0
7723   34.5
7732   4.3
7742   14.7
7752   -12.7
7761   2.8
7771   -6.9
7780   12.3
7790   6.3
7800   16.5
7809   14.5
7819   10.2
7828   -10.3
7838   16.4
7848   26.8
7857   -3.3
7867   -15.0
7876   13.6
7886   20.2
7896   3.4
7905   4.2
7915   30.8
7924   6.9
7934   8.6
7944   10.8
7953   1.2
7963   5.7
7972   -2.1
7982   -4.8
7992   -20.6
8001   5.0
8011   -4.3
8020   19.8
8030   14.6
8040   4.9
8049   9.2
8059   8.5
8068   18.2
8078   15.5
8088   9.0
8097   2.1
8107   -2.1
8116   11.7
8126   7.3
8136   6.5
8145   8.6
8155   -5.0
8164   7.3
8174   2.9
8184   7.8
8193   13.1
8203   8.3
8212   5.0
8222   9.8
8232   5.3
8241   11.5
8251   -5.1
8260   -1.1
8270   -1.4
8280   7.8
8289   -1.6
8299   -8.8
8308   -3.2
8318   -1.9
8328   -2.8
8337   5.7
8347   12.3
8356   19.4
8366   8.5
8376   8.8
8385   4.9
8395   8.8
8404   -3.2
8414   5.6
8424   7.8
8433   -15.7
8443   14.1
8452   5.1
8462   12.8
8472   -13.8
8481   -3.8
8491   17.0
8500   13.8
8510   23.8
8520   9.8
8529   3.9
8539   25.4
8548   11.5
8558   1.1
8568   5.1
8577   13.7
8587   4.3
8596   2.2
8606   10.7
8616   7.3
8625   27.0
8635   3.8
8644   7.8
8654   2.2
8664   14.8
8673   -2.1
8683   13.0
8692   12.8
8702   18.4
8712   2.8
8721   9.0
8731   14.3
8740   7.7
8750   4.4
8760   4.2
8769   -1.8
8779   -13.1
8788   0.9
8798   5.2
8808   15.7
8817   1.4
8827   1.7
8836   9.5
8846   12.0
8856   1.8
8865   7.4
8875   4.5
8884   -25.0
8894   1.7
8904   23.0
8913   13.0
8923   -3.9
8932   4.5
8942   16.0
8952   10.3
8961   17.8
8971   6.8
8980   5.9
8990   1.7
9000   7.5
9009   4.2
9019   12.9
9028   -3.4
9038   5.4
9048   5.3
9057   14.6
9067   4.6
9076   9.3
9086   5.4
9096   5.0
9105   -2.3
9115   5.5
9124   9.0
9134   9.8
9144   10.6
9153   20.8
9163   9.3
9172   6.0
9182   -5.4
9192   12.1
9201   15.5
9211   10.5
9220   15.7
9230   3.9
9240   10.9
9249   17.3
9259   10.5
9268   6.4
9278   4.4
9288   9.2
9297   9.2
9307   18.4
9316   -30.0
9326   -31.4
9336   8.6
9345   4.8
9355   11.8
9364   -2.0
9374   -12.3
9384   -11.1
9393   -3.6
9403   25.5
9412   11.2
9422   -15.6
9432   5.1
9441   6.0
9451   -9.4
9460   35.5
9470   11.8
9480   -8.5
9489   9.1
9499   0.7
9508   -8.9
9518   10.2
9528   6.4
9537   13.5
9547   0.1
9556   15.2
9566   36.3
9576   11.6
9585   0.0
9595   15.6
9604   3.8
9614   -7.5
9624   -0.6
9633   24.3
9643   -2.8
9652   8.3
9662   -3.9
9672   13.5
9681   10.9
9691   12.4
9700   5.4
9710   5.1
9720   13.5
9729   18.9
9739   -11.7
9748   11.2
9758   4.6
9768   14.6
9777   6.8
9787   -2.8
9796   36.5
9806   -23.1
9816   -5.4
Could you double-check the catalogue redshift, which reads 0.176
